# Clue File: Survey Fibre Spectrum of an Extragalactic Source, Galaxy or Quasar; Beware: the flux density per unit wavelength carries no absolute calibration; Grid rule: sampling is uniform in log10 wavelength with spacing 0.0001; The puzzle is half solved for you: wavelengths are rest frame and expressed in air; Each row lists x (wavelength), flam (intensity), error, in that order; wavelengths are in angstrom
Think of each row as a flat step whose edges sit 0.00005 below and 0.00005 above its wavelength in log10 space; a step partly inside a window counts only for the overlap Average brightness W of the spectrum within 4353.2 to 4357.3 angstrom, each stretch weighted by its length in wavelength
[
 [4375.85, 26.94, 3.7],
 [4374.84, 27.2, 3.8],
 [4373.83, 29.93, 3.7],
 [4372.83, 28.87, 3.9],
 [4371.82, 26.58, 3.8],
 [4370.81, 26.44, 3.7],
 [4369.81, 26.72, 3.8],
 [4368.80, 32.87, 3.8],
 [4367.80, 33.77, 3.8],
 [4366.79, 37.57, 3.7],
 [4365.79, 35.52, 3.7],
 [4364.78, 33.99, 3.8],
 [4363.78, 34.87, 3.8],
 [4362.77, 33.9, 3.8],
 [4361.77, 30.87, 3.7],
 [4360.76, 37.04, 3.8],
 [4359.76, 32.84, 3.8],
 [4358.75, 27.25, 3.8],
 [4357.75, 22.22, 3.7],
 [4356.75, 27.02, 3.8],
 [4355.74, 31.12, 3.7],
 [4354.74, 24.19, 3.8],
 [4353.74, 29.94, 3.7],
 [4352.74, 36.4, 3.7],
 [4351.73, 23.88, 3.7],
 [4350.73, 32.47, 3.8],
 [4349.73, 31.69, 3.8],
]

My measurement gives 28.1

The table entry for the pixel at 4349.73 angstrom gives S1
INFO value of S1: 31.69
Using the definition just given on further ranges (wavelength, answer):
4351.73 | 23.88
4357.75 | 22.22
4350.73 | 32.47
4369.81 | 26.72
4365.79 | 35.52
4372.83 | 28.87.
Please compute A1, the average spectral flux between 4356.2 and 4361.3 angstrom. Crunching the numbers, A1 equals 29.3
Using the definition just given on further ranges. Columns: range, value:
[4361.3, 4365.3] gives 33.4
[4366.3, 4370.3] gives 32.7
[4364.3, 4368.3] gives 35.2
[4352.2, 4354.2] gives 33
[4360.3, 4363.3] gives 33.8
